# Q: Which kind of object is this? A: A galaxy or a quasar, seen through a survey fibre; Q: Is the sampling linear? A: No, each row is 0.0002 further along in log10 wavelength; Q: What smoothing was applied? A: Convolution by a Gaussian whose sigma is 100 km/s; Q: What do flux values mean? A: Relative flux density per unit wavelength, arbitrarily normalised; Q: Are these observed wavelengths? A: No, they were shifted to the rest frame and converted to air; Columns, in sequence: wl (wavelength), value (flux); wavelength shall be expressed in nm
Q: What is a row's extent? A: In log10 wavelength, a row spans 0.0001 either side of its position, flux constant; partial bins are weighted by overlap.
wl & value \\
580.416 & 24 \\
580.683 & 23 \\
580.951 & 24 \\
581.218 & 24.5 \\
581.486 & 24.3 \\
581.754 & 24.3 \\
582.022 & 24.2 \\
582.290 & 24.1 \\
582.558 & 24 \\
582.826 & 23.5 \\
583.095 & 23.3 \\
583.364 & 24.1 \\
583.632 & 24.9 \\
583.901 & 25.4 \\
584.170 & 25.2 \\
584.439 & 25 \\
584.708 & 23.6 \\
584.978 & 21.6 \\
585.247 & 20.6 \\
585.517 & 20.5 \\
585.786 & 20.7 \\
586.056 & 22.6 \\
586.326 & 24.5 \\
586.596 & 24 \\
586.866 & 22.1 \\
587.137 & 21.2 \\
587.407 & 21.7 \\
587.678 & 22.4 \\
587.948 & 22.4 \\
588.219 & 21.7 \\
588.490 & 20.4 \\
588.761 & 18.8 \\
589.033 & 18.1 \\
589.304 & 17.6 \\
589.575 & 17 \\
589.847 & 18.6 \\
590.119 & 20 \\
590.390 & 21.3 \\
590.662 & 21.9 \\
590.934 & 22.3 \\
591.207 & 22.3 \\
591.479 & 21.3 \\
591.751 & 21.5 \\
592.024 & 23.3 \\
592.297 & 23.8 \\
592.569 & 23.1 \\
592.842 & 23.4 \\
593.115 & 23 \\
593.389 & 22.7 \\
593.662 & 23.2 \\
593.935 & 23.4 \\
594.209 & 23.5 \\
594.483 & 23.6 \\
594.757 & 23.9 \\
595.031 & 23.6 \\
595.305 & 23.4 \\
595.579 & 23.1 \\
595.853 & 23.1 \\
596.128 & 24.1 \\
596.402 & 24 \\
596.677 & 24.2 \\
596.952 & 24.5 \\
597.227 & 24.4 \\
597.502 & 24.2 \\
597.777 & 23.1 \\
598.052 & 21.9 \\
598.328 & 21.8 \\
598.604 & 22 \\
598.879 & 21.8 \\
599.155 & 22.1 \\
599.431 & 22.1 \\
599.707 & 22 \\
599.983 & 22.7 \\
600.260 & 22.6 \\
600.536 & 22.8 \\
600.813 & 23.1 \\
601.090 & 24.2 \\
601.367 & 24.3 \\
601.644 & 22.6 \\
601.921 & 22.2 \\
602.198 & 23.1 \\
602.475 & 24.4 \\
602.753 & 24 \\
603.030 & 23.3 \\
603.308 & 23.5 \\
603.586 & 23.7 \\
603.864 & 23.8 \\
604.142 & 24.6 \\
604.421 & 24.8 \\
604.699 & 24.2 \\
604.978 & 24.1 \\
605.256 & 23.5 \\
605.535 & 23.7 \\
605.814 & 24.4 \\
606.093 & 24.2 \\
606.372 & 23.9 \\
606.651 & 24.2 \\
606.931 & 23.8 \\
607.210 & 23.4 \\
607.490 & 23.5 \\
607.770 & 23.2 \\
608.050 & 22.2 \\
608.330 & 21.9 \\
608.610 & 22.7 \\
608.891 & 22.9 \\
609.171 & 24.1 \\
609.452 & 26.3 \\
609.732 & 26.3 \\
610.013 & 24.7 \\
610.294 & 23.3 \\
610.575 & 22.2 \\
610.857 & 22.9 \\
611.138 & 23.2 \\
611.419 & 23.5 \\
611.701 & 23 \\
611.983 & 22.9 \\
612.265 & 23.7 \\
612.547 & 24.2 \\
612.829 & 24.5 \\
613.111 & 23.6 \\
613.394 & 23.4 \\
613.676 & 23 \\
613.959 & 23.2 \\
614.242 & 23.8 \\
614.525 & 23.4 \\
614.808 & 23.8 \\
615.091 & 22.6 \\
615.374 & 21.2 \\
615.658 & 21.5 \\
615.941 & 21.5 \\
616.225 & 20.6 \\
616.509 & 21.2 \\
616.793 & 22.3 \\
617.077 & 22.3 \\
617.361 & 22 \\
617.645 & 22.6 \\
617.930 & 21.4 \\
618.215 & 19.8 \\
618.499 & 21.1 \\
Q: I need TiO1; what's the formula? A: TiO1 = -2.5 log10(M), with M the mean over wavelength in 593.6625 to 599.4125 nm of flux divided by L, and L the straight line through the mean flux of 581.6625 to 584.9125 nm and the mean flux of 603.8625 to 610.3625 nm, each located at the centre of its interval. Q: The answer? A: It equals 0.04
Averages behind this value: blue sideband 24.2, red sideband 23.9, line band 23.3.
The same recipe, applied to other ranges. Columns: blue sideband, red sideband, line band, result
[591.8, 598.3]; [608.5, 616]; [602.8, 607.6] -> -0.02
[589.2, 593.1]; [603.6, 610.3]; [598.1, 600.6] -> 0.02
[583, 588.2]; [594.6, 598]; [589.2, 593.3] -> 0.09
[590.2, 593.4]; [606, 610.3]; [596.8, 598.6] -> -0.01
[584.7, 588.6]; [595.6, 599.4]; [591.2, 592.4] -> 0.00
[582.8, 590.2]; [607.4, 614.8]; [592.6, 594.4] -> -0.04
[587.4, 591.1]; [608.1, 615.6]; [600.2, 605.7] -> -0.07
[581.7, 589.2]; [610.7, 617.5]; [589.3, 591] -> 0.14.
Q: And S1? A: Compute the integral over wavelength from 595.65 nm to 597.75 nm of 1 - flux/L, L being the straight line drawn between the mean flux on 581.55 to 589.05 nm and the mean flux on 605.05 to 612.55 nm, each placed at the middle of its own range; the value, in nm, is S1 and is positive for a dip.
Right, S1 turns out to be -0.07 nm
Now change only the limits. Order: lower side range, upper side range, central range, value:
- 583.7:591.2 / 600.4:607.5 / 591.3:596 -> -0.15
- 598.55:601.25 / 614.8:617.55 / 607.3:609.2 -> -0.06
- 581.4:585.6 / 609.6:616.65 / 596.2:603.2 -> 0.07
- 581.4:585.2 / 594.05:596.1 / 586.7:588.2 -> 0.12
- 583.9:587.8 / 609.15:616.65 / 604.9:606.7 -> -0.07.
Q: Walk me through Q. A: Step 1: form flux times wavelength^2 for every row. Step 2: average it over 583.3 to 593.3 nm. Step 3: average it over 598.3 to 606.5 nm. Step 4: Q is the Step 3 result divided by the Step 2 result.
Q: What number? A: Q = 1.1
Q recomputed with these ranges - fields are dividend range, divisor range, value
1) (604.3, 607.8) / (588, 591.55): 1.26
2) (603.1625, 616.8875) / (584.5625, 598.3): 1.12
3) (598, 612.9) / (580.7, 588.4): 1.08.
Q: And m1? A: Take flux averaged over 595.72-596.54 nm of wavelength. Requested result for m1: 23.7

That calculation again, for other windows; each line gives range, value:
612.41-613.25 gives 24.1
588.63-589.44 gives 18.2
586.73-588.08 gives 22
